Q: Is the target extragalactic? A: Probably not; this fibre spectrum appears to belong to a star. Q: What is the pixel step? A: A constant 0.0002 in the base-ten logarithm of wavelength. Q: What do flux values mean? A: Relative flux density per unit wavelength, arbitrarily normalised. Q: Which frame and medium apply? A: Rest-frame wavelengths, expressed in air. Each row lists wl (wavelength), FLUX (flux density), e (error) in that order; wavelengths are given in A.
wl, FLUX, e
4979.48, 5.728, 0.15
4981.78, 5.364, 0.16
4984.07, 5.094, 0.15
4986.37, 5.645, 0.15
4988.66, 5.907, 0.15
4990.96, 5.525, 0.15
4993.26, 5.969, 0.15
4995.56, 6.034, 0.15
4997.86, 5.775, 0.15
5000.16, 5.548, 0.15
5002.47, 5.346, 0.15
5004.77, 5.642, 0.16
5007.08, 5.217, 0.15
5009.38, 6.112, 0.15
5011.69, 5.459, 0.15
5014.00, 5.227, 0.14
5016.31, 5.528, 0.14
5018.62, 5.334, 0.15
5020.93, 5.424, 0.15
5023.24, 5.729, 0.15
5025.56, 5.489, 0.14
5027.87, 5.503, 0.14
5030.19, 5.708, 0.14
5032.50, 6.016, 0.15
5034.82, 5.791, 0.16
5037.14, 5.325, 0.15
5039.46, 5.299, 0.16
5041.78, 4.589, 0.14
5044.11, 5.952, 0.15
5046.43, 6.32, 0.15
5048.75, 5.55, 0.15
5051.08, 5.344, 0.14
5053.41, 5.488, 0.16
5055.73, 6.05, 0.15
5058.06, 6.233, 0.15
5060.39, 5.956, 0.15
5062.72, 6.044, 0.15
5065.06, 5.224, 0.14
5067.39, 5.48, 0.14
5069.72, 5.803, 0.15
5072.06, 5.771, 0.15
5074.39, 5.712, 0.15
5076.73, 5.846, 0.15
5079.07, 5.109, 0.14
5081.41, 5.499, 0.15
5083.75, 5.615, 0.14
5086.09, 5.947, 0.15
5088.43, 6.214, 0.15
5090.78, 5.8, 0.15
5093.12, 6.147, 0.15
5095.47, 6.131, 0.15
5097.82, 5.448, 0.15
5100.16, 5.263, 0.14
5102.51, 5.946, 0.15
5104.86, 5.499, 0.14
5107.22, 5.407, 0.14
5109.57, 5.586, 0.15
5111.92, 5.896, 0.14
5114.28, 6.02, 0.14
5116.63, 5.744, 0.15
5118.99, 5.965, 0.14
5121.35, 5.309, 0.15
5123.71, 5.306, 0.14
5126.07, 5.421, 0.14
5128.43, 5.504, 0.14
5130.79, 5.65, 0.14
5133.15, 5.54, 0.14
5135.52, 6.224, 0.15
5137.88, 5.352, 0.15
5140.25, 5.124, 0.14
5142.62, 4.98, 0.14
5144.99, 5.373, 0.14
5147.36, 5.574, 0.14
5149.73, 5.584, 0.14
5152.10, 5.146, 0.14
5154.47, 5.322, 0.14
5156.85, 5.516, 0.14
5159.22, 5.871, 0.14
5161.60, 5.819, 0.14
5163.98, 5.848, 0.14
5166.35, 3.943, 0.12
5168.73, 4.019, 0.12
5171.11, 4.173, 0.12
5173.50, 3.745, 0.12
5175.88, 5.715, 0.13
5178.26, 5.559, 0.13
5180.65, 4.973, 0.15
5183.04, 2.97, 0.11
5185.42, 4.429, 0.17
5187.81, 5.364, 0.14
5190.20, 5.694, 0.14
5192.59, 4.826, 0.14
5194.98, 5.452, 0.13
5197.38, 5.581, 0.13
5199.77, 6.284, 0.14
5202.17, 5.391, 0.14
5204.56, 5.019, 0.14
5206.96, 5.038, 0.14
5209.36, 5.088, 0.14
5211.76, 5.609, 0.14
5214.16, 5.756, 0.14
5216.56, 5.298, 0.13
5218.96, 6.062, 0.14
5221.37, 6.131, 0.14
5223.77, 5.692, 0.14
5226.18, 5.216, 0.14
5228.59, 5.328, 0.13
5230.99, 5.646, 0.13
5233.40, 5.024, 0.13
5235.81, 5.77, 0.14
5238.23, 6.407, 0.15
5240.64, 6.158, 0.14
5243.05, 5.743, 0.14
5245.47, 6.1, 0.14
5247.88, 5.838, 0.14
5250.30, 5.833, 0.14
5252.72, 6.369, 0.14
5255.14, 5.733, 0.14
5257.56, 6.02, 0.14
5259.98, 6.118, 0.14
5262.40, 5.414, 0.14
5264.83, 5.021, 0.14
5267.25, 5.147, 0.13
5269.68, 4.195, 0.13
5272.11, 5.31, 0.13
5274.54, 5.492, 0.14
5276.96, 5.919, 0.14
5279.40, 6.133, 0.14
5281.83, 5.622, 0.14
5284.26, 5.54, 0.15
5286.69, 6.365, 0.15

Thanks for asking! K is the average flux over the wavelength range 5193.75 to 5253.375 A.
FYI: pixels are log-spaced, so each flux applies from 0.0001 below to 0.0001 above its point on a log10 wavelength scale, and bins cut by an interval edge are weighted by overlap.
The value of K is 5.67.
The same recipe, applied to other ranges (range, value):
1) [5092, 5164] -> 5.59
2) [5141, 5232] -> 5.24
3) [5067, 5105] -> 5.73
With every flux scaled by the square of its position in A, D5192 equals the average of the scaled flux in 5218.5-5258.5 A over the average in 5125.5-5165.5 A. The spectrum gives 1.1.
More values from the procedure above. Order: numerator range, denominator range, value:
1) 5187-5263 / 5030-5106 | 1.06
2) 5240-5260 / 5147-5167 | 1.14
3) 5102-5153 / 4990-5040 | 1.04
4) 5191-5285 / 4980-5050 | 1.09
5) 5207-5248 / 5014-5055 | 1.10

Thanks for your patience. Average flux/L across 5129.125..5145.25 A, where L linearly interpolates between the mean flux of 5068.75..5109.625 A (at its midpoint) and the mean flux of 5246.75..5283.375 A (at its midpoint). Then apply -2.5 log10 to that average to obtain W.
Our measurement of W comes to 0.042 mag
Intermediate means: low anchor 5.71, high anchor 5.61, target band 5.47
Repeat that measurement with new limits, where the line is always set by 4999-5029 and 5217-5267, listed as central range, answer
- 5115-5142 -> 0.02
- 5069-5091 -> -0.03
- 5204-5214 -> 0.09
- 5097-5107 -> 0.01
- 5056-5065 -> -0.08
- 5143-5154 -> 0.05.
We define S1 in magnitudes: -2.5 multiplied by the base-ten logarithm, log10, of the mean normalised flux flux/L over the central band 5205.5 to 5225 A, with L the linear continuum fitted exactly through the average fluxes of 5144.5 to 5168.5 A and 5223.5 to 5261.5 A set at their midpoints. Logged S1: 0.018 mag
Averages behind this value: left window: 5.35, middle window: 5.58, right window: 5.81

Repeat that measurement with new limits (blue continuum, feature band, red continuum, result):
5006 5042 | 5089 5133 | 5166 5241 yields -0.06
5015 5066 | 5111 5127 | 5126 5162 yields -0.03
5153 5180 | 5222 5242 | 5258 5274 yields -0.10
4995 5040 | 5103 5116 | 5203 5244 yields -0.02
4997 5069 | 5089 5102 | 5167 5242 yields -0.06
